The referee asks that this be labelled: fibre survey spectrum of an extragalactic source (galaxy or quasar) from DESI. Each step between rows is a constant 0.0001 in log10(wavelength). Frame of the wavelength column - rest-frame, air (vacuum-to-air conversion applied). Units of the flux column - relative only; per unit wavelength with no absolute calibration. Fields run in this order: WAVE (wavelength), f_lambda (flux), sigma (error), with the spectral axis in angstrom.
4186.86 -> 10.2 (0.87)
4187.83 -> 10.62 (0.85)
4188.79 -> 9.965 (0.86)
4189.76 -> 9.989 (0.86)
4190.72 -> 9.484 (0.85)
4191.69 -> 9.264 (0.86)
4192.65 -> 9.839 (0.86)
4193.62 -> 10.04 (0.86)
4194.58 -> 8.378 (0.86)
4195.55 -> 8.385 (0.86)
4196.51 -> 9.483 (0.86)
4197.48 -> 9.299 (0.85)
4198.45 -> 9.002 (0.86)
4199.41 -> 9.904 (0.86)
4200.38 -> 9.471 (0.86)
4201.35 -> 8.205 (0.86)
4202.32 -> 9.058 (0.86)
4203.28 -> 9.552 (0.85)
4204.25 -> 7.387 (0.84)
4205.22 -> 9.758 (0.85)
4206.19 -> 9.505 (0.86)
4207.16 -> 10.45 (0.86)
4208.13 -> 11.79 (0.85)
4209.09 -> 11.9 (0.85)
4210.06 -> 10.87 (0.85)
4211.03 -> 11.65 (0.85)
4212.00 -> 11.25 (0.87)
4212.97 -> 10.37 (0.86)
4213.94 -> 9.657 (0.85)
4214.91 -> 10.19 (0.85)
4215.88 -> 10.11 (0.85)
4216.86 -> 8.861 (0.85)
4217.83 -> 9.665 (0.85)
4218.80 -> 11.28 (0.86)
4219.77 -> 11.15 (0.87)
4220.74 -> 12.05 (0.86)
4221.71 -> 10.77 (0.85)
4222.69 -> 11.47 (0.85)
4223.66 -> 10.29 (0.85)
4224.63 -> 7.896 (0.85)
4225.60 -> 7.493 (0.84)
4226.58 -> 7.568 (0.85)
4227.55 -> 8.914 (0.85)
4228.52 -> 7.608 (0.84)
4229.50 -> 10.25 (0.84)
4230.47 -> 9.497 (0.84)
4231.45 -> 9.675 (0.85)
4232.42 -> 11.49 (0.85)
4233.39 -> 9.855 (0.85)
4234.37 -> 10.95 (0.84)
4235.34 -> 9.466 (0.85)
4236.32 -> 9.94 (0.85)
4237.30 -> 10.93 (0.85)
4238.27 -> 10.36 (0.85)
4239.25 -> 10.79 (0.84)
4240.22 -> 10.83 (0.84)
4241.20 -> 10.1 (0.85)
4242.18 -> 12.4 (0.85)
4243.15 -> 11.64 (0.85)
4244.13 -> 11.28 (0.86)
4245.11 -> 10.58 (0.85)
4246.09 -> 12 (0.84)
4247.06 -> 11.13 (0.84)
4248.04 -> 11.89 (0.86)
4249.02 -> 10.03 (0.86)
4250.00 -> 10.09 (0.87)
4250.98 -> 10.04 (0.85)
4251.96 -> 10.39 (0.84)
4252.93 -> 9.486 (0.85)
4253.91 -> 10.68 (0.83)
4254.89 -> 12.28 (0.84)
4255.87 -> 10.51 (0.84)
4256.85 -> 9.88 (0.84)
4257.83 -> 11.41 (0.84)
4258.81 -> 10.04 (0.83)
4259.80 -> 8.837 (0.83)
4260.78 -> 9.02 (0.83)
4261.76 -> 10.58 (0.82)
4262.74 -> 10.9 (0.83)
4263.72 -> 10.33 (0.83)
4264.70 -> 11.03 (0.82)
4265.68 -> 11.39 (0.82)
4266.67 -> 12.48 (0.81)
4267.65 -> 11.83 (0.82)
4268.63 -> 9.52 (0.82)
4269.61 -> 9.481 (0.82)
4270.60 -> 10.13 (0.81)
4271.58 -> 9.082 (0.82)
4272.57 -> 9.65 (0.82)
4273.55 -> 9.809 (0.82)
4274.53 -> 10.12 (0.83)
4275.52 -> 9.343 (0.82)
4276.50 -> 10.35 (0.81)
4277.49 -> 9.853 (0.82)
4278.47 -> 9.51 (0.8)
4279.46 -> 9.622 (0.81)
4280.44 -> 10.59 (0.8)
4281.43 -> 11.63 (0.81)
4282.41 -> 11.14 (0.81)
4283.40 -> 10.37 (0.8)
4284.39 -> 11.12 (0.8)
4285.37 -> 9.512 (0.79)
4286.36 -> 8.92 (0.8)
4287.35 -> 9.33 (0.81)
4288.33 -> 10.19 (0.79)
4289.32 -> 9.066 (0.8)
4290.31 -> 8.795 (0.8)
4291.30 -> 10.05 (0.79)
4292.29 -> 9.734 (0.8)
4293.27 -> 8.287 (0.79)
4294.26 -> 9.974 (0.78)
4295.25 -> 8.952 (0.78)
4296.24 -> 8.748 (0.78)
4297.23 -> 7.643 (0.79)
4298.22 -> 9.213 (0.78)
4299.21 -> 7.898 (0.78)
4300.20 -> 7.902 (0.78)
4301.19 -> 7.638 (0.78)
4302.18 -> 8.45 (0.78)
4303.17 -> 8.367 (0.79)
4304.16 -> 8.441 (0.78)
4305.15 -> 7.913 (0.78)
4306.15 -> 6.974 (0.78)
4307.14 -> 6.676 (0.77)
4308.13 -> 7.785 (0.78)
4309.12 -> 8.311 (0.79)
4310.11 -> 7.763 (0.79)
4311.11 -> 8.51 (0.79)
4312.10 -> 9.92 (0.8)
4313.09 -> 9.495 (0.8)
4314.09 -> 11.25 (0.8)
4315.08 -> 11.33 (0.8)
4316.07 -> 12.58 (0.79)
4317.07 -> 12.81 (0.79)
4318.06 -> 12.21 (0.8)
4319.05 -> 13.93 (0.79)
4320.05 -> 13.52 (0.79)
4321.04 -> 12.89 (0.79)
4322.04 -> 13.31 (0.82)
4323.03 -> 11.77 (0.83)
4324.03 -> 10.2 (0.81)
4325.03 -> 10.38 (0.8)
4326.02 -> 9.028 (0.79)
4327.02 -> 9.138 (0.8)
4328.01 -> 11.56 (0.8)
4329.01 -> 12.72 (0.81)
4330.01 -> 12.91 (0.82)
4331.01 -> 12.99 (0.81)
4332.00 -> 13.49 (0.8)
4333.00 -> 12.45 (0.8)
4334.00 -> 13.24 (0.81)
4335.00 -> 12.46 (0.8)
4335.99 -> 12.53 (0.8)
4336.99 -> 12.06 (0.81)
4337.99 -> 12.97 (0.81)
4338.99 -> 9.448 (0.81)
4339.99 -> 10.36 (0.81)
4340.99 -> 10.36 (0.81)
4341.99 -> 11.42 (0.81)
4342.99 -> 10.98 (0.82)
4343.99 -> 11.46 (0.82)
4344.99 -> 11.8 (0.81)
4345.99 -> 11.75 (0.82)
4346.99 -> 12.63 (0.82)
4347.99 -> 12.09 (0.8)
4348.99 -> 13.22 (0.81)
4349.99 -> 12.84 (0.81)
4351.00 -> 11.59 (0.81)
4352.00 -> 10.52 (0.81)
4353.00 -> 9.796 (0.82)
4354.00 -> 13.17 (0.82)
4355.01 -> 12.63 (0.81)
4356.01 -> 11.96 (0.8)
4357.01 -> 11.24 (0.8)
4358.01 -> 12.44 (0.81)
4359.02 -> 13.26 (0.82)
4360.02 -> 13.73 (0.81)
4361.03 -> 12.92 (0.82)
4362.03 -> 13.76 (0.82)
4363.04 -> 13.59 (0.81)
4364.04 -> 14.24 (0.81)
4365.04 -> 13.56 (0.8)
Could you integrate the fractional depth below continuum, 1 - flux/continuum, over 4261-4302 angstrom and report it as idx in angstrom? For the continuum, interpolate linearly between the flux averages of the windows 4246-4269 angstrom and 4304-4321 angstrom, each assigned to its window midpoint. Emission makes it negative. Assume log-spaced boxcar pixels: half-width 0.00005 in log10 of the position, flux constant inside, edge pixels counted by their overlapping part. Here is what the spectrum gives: 2.5 angstrom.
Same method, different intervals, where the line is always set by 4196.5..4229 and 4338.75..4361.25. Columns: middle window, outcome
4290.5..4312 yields 5.3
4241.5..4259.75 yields -0.8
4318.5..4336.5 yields -1.0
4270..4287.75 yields 1.3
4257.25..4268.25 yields -0.1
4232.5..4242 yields -0.3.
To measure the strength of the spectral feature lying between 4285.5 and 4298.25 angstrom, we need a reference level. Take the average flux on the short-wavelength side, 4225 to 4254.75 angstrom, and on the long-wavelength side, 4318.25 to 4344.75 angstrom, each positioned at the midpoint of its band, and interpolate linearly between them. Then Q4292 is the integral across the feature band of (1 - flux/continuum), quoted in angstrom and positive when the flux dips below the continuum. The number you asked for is 2.3 angstrom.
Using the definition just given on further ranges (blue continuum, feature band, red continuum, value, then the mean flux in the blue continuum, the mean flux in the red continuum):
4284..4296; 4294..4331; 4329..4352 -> 2.3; 9.47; 12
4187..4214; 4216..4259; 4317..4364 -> 0.3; 9.81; 12.1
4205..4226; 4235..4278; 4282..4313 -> -4.0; 10.4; 8.83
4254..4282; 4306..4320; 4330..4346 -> 1.5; 10.3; 11.9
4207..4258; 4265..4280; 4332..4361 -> 1.1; 10.4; 12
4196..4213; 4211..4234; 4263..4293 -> 0.1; 9.93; 10.1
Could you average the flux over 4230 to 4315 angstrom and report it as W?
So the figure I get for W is 9.88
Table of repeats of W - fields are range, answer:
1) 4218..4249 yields 10.4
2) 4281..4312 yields 8.89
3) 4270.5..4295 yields 9.84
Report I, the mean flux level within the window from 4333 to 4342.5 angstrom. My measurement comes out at 11.7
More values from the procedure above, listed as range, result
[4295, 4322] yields 9.59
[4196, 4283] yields 10.2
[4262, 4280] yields 10.3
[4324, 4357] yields 11.7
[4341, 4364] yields 12.2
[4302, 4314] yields 8.31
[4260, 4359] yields 10.6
